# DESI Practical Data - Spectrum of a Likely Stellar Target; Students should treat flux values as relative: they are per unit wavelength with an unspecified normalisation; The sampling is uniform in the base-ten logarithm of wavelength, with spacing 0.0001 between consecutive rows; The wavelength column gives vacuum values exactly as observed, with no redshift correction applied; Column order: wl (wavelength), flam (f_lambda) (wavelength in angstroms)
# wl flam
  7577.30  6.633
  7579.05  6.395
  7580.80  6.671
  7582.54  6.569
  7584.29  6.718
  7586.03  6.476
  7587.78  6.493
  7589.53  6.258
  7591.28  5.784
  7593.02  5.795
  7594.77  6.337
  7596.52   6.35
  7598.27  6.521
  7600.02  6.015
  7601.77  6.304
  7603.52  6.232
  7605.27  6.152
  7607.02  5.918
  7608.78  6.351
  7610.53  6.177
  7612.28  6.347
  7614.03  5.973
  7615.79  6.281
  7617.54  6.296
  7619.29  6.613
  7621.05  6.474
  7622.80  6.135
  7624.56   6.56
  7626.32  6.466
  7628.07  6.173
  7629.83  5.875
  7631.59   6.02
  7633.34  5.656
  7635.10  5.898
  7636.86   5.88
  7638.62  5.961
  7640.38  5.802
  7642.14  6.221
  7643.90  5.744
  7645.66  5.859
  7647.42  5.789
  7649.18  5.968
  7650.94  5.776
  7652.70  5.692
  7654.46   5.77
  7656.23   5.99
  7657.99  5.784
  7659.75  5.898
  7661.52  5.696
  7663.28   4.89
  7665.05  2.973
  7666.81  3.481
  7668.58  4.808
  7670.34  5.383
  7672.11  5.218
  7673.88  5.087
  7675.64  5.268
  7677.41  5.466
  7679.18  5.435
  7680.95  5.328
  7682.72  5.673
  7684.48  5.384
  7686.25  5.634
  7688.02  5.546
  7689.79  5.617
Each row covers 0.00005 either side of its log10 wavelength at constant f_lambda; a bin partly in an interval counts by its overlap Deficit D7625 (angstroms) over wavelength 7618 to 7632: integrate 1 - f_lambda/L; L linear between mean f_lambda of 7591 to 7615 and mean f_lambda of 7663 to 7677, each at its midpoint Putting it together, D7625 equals -1.5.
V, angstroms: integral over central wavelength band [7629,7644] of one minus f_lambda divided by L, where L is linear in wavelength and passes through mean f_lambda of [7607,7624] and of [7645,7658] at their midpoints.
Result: 0.28 angstroms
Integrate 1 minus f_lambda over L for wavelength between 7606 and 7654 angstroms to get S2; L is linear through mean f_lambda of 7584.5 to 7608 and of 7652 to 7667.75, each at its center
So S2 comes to -3.7 angstroms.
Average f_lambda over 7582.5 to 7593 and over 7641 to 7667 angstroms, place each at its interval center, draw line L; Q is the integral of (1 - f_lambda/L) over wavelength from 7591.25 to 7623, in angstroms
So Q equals -0.8 angstroms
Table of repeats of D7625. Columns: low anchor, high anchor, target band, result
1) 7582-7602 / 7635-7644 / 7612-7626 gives -0.6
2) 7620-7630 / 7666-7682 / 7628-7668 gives 1.1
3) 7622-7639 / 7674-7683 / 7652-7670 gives 1.7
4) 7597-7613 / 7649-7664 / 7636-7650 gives -0.1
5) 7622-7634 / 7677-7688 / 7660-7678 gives 2.5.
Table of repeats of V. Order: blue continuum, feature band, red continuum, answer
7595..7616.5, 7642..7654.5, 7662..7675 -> -1.7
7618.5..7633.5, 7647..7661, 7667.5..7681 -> -0.5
